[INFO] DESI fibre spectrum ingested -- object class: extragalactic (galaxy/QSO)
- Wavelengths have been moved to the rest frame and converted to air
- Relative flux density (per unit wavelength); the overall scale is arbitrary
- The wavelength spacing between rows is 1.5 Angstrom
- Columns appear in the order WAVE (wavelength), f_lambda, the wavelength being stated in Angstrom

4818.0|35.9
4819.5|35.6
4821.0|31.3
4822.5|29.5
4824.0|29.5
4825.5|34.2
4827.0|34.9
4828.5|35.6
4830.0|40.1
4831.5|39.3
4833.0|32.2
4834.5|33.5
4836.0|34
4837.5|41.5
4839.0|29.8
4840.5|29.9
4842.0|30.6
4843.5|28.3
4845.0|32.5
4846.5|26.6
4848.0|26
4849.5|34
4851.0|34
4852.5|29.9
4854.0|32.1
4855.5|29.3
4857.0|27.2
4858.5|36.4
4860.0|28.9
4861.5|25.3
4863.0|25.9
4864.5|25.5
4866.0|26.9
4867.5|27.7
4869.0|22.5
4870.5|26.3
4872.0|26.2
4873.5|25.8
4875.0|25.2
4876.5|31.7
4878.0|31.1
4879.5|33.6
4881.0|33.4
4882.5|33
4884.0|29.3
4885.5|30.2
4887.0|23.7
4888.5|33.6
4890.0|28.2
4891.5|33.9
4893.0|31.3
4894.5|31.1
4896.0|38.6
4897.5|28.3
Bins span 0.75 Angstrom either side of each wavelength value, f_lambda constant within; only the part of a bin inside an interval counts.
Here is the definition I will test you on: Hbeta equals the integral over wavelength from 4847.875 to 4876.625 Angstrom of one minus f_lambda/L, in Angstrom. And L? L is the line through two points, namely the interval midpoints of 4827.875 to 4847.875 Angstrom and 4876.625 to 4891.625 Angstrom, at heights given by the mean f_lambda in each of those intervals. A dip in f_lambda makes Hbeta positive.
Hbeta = 3.3 Angstrom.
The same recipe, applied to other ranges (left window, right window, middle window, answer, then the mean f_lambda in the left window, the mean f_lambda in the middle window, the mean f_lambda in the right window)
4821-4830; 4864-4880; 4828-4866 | -1.0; 33.2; 31.4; 27.4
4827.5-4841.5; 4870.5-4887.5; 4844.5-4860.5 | 1.0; 35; 30.6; 29.3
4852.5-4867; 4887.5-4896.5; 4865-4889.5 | 1.6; 28.7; 28.7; 32.4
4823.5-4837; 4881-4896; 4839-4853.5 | 1.6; 35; 30.2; 31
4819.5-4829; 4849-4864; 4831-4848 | -0.4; 32.7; 32.2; 30.2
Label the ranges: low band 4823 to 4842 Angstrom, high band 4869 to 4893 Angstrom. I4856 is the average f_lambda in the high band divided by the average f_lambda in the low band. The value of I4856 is 0.86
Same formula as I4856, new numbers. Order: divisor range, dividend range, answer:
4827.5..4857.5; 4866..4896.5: 0.92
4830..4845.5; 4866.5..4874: 0.77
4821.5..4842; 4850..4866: 0.87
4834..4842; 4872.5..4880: 0.87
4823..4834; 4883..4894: 0.86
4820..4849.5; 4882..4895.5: 0.94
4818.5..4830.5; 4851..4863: 0.89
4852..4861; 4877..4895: 1.02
